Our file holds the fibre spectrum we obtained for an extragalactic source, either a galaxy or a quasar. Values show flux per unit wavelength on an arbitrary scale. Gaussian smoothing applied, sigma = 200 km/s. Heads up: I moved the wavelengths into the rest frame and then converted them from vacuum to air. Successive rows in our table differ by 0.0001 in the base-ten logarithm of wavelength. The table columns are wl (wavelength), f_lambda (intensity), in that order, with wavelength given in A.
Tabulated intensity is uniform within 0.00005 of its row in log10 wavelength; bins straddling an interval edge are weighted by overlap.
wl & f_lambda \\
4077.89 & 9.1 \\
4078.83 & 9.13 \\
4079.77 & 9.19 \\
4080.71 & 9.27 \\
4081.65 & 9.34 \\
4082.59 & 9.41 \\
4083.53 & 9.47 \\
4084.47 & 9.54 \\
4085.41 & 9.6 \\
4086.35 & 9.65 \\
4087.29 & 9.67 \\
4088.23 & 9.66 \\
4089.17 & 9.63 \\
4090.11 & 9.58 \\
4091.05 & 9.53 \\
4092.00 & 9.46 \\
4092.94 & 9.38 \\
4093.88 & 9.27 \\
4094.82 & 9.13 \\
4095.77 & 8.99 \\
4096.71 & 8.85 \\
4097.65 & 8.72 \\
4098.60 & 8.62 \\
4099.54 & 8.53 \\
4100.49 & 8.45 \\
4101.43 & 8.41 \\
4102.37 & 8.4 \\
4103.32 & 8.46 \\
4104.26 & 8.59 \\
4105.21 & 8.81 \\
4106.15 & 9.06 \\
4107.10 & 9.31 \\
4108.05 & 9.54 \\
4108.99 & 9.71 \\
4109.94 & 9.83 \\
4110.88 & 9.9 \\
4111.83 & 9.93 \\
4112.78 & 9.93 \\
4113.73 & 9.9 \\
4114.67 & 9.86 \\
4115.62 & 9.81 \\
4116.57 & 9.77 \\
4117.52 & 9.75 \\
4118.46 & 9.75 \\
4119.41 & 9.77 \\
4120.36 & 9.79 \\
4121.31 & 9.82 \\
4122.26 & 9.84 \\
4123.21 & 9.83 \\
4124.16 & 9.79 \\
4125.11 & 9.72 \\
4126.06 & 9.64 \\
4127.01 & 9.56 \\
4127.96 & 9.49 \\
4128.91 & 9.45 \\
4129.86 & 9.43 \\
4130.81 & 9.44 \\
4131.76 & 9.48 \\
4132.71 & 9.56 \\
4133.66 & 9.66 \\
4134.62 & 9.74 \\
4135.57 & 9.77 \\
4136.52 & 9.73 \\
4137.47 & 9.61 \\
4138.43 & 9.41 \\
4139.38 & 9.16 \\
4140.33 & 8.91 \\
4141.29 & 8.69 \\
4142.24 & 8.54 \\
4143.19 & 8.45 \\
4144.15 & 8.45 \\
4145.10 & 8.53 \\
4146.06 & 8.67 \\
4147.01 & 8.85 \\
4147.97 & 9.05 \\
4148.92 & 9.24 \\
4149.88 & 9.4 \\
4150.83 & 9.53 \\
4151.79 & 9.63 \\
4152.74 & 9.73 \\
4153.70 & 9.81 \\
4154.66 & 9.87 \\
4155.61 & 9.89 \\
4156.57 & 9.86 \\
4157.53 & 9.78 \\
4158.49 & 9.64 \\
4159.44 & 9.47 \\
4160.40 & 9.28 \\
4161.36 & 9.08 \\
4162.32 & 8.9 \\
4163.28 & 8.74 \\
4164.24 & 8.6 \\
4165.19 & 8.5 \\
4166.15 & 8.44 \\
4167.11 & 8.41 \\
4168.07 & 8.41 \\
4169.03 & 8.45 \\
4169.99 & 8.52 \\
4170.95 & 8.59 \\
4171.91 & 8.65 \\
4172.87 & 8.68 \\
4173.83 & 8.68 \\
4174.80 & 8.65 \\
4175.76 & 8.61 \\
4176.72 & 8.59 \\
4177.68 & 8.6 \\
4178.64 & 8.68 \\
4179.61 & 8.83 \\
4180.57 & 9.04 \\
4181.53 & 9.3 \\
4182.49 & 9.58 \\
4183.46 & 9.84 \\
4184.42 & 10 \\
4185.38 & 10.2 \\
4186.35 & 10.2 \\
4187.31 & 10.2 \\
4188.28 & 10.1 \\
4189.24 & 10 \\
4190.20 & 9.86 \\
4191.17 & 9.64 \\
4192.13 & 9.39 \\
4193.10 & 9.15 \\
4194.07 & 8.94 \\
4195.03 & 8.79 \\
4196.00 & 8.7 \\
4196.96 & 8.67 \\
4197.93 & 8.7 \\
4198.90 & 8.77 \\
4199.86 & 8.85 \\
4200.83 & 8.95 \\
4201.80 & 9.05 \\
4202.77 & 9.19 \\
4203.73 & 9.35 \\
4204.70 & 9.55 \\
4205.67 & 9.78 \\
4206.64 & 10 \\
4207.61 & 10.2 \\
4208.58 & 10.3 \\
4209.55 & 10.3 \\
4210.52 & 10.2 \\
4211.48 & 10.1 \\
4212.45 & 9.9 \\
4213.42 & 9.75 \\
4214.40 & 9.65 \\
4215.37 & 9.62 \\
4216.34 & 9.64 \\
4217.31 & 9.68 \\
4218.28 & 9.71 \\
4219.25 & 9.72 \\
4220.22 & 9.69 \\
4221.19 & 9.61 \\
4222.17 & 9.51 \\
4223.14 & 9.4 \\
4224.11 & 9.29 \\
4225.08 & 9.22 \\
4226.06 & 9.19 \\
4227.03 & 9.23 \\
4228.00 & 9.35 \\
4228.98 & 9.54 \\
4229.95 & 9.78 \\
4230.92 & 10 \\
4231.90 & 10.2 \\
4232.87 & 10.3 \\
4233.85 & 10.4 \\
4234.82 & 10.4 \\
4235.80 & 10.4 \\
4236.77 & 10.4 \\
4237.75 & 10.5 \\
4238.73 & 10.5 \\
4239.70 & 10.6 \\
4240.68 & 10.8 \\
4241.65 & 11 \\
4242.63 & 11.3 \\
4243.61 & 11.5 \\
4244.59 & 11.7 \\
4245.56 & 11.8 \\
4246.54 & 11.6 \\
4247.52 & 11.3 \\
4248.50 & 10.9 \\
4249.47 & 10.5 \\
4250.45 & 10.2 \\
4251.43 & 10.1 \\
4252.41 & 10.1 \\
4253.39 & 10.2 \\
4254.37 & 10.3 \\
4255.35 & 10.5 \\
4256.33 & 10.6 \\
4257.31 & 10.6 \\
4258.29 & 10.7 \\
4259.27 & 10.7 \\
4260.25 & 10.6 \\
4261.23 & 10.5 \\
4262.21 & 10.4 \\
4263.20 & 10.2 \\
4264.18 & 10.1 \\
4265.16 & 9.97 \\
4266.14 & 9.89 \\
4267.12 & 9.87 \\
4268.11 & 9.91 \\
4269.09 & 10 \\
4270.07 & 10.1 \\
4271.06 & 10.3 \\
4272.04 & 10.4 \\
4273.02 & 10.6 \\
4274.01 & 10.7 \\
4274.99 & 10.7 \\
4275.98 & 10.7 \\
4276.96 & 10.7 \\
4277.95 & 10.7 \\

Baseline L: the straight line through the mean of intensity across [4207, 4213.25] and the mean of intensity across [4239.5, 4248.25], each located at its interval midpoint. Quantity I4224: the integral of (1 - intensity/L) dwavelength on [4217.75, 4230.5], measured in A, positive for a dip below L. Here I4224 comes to 1.4 A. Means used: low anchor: 10.2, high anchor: 11.3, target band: 9.49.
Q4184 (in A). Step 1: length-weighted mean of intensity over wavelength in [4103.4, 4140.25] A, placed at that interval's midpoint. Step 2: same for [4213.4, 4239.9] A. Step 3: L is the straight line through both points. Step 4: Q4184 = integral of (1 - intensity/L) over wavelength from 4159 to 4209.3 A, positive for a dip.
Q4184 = 3.0 A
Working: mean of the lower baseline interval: 9.59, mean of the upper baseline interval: 9.82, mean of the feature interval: 9.15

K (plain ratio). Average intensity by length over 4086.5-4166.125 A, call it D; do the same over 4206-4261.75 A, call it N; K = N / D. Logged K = 1.10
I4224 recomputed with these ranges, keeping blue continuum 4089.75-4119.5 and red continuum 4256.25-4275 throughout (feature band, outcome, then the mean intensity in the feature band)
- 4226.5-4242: -0.12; 10.2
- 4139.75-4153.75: 0.79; 9.01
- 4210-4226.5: 0.62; 9.64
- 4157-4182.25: 2.28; 8.82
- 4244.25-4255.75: -0.60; 10.8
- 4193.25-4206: 1.13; 9.02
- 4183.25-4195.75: 0.17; 9.7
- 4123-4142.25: -0.04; 9.48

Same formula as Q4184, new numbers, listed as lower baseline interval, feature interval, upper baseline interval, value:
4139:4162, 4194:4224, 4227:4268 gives 1.5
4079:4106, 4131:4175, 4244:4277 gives 2.4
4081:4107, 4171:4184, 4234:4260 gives 1.4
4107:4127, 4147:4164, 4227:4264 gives 1.0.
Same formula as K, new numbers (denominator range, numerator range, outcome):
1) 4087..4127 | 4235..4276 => 1.12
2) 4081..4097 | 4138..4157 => 0.97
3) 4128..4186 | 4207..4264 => 1.12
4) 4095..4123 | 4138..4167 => 0.98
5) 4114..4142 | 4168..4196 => 0.96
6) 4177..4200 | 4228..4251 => 1.14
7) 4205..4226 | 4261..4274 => 1.04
